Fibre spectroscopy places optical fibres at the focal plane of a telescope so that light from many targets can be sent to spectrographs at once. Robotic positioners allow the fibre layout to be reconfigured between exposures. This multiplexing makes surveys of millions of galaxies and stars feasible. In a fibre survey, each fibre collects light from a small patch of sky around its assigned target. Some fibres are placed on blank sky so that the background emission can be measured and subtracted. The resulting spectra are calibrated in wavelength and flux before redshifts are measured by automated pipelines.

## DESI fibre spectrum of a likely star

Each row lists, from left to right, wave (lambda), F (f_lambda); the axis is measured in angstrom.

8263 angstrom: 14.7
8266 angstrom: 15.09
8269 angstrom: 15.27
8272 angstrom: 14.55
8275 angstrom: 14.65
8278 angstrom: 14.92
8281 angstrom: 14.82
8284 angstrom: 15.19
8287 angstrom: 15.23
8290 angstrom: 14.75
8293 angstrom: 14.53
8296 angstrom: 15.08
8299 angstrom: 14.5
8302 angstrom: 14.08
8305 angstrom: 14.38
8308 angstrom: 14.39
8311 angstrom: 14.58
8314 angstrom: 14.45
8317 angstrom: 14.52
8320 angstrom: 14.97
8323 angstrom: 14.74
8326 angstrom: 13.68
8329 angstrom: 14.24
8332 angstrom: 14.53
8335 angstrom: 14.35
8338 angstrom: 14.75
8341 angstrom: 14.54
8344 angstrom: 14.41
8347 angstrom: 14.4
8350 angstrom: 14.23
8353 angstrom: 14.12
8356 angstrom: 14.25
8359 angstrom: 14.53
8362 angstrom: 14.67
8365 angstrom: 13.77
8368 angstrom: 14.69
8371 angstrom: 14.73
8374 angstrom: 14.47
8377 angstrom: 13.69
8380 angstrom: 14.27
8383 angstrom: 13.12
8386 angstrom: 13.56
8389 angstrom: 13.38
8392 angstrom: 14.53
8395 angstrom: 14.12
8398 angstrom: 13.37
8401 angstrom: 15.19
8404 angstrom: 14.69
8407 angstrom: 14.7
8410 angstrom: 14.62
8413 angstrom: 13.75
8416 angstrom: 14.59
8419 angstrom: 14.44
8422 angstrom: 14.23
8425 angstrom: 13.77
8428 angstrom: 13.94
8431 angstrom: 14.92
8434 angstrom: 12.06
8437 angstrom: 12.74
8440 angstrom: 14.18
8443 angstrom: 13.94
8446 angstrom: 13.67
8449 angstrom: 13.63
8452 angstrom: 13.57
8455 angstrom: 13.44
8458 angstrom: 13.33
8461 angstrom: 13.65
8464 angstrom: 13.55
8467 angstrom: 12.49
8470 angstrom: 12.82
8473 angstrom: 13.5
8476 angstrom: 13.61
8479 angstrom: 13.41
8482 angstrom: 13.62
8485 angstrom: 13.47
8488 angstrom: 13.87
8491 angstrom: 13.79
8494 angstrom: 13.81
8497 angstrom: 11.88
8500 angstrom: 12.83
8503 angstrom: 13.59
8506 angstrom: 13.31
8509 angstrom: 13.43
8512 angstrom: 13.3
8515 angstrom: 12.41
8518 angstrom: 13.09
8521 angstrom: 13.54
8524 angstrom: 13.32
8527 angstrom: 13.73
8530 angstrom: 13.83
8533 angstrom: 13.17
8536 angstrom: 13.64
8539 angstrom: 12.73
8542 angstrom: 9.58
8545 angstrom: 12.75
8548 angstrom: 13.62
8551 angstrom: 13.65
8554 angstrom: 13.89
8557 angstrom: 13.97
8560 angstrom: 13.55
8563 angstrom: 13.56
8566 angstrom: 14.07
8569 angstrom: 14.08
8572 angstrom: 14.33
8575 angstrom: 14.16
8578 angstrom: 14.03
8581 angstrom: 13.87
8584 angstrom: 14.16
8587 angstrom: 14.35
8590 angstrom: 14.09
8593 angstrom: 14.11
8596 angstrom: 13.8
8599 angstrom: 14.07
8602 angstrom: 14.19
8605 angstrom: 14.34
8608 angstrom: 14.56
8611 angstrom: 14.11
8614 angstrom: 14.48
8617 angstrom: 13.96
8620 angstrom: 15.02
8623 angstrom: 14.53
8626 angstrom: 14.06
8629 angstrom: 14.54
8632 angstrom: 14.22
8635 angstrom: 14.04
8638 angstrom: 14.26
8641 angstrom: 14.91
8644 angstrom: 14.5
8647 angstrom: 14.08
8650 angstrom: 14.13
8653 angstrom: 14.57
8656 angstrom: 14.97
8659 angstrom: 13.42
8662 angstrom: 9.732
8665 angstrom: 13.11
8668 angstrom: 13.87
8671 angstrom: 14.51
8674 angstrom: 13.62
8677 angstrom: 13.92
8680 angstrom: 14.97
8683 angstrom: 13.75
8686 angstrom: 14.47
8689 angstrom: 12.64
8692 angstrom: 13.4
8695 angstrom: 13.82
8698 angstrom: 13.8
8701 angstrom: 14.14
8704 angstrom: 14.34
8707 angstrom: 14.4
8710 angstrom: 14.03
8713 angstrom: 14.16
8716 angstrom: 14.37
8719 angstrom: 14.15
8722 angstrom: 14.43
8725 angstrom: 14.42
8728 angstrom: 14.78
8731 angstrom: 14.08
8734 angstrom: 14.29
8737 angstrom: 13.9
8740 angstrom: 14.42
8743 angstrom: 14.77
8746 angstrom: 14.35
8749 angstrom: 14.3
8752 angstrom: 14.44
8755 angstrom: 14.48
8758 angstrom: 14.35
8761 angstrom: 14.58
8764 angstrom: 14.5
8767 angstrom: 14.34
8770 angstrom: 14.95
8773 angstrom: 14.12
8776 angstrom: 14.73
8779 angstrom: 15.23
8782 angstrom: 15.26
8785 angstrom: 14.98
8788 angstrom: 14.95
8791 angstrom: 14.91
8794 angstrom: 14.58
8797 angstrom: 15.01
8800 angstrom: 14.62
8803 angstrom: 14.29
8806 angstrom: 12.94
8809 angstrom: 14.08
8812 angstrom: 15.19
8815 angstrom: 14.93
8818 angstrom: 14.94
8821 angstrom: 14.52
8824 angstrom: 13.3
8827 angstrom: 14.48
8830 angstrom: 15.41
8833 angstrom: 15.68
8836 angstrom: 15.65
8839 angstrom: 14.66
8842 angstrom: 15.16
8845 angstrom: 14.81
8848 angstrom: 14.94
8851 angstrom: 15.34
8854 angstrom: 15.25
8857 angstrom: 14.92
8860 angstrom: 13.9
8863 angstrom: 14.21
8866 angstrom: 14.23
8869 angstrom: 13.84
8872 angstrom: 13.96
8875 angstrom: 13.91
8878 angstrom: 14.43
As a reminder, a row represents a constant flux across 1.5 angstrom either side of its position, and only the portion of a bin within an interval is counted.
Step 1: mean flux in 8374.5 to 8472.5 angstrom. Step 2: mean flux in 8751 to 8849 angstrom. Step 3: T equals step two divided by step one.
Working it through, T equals 1.06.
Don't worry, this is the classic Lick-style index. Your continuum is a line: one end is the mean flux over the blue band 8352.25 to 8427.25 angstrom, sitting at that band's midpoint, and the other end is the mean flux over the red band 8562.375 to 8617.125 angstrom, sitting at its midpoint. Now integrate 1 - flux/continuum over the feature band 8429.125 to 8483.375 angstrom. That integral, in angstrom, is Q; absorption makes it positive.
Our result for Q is 2.8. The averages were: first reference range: 14.2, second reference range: 14.1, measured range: 13.5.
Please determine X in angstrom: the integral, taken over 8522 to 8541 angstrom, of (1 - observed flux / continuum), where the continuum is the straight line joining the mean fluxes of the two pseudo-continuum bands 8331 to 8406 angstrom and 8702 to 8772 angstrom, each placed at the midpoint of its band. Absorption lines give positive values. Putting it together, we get 1.3 angstrom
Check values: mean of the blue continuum 14.3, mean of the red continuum 14.4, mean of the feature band 13.3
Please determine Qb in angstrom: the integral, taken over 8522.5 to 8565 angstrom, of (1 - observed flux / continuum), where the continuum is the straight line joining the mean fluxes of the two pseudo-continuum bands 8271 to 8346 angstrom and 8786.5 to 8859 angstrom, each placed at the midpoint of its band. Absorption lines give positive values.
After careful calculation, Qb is 4.20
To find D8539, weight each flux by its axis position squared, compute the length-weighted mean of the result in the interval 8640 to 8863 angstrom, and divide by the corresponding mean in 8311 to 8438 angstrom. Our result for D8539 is 1.1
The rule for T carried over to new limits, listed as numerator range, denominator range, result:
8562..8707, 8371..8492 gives 1.02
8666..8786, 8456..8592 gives 1.06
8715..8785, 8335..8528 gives 1.05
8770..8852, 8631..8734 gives 1.05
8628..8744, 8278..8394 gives 0.98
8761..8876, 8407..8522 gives 1.08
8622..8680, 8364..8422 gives 0.98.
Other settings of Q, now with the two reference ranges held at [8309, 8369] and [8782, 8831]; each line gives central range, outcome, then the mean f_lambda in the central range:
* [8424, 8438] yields 0.9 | 13.5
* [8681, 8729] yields 1.6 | 14.1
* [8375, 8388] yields 0.7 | 13.7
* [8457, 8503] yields 3.7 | 13.3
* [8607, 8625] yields 0.1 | 14.4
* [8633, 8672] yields 1.8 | 13.9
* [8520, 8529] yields 0.6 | 13.5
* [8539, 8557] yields 2.1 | 12.8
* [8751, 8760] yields 0.1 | 14.4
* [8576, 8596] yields 0.6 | 14.1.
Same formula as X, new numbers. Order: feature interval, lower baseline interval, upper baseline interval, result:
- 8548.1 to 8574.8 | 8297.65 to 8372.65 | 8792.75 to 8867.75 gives 1.2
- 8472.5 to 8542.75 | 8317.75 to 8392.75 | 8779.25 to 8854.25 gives 5.9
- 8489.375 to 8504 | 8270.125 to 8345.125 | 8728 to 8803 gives 1.4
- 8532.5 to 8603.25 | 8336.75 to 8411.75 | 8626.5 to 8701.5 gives 1.9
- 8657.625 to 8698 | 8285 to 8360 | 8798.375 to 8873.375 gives 3.0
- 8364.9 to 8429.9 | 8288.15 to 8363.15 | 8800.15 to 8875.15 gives 1.4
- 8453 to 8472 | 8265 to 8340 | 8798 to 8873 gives 1.8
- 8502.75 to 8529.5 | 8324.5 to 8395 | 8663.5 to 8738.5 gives 1.6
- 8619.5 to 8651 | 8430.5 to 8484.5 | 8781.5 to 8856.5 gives -0.6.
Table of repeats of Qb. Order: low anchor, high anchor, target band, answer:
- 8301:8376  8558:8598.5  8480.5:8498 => 0.88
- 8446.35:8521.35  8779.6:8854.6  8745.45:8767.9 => 0.16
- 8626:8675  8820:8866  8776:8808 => -0.24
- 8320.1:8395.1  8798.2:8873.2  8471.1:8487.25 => 0.92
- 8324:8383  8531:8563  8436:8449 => 0.08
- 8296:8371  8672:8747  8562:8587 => 0.32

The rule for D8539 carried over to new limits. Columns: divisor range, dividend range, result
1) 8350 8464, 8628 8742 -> 1.07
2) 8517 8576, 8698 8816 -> 1.13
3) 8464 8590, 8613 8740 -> 1.09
